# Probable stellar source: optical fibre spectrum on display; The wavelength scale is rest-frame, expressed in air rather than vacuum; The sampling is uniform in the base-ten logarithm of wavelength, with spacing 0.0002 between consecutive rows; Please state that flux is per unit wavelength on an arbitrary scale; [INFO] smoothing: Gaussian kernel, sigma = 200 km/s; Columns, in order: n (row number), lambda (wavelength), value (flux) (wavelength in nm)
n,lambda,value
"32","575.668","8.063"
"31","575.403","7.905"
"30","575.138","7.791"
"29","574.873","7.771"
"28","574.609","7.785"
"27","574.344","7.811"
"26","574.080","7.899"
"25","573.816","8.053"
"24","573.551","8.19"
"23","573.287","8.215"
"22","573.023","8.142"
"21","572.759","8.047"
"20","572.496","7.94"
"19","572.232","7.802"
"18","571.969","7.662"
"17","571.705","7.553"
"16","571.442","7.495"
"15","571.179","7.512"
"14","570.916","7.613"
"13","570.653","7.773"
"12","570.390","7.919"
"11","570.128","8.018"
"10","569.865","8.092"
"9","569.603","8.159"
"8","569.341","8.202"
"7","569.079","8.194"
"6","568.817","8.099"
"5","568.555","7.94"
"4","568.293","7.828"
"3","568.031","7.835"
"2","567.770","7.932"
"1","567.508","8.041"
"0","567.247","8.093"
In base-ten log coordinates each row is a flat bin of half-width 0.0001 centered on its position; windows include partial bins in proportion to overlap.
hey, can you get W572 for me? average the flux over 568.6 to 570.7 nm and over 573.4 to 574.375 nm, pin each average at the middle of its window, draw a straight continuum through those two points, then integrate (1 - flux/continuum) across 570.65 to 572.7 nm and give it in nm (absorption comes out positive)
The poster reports 0.09 nm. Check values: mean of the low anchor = 8.07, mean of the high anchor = 8.01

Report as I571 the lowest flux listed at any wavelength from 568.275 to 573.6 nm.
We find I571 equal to 7.495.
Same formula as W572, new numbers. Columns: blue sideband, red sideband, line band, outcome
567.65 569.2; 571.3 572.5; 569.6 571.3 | -0.01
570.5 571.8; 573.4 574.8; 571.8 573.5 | -0.04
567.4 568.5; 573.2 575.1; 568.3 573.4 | 0.01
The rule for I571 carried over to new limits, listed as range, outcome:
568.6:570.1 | 8.092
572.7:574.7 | 7.785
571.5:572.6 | 7.553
